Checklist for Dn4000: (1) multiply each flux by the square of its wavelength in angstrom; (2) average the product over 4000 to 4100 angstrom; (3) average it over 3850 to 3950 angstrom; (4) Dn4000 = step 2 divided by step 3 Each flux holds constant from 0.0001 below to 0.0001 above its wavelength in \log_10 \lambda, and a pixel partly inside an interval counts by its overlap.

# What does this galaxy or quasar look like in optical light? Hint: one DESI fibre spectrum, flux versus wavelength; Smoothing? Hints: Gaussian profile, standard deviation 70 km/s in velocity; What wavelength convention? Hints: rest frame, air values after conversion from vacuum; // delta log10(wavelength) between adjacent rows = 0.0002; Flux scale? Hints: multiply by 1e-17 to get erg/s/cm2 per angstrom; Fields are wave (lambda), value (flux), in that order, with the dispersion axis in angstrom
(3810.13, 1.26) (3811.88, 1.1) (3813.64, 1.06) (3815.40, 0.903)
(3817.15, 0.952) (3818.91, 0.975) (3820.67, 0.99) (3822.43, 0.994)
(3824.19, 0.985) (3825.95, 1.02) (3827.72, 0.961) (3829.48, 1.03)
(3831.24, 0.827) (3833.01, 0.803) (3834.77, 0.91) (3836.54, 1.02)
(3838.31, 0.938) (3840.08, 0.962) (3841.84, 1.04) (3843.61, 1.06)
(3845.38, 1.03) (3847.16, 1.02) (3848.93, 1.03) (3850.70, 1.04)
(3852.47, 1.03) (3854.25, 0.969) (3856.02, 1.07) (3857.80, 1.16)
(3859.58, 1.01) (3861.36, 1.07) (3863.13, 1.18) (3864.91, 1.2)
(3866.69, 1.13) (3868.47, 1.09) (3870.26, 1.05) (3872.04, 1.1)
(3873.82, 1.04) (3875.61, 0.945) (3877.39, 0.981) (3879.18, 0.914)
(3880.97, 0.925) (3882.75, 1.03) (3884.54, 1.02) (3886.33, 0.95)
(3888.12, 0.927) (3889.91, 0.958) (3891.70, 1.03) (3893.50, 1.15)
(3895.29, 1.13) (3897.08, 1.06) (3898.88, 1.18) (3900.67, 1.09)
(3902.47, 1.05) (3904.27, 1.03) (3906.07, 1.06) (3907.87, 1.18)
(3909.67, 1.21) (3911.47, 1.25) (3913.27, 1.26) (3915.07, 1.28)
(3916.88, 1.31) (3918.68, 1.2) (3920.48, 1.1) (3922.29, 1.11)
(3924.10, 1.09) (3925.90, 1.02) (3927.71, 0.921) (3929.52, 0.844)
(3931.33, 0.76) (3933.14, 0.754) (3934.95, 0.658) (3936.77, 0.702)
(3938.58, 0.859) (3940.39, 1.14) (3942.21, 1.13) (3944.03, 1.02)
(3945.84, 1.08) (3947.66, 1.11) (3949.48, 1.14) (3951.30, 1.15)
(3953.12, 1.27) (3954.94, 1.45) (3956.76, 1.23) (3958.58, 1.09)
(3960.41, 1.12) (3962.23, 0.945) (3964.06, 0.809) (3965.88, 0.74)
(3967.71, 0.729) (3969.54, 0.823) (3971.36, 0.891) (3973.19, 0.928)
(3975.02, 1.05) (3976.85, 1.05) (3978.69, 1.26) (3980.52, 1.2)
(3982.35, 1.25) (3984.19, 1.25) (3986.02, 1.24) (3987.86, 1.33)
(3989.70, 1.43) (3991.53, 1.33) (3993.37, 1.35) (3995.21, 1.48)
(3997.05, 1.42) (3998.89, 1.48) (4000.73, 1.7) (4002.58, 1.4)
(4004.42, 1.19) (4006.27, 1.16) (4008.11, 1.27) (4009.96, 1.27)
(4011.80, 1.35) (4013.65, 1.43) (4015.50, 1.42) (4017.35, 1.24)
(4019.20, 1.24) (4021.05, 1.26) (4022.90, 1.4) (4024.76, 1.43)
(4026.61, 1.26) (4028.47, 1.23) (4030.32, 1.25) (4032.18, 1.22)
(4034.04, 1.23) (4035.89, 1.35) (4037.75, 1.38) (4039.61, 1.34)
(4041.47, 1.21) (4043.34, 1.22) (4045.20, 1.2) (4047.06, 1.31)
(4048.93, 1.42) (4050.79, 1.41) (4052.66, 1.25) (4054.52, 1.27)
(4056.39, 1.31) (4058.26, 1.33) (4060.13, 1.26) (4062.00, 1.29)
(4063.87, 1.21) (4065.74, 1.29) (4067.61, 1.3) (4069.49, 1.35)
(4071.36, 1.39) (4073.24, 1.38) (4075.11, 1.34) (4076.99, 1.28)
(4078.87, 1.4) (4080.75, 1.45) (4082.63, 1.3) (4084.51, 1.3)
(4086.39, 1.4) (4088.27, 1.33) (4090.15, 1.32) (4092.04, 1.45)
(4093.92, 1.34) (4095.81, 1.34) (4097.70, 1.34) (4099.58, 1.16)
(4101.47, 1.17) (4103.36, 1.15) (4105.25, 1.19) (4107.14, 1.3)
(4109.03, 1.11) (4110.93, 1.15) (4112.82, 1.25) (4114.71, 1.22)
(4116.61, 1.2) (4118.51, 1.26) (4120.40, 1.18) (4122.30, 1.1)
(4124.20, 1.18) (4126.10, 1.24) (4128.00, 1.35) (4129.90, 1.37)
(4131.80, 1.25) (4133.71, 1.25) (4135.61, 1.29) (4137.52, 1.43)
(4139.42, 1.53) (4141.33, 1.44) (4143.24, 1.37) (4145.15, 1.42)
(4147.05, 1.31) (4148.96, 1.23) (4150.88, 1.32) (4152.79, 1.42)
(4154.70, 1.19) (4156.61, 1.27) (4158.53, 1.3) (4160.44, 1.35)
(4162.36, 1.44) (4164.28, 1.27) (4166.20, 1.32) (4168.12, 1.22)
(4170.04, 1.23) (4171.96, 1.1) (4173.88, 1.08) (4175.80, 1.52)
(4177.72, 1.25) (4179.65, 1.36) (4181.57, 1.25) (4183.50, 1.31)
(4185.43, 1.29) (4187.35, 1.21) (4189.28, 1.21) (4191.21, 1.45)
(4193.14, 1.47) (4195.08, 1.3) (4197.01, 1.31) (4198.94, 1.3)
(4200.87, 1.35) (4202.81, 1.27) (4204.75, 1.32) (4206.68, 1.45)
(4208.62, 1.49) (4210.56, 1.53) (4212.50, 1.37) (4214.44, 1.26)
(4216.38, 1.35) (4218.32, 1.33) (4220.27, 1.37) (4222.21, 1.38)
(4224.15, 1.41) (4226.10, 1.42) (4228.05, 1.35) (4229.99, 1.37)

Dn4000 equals 1.36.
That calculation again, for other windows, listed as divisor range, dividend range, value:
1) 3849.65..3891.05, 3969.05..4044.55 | 1.32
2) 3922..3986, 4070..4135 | 1.35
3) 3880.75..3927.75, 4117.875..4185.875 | 1.33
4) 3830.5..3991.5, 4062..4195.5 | 1.37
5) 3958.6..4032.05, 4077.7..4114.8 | 1.11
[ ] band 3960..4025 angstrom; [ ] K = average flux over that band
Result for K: 1.22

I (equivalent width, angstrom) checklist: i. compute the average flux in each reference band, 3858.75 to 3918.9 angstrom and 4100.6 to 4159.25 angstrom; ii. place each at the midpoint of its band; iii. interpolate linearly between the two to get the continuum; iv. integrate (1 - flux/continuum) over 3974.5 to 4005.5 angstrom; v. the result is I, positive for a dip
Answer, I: -4.1 angstrom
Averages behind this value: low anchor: 1.09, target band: 1.32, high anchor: 1.27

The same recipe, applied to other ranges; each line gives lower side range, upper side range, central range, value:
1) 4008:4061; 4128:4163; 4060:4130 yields 2.39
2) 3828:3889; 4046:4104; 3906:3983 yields 5.68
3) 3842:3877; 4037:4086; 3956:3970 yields 3.00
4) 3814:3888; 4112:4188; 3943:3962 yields -0.93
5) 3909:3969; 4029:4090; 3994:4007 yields -2.51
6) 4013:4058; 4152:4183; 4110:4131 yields 1.04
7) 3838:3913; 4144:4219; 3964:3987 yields 2.37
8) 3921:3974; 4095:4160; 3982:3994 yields -3.02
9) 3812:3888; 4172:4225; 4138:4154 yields -1.14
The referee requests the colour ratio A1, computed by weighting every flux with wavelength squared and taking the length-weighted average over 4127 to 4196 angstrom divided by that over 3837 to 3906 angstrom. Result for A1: 1.5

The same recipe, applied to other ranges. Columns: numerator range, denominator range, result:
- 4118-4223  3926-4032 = 1.25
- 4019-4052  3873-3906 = 1.37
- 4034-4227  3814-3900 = 1.48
